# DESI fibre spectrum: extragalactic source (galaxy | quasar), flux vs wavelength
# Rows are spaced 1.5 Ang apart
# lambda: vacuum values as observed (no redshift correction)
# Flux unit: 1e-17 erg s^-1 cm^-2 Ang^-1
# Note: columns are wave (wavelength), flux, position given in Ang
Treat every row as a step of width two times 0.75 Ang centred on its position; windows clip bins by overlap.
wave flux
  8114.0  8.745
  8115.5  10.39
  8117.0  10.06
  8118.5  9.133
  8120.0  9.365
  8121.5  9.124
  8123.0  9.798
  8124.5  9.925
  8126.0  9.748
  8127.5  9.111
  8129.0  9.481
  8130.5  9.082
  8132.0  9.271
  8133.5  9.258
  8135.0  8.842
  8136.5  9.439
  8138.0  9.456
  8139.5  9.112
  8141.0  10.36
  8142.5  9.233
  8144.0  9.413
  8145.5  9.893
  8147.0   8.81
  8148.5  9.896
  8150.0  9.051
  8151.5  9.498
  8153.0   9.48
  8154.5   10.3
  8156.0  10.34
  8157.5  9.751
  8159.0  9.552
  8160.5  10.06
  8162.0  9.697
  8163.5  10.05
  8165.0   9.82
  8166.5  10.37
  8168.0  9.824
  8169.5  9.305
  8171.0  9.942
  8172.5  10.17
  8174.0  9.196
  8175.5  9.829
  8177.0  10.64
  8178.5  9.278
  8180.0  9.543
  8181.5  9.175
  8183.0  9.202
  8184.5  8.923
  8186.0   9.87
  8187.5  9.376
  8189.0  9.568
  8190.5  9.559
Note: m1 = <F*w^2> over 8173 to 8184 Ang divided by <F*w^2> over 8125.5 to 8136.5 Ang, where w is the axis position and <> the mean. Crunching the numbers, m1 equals 1.0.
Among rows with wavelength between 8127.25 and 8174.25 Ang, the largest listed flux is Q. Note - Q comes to 10.37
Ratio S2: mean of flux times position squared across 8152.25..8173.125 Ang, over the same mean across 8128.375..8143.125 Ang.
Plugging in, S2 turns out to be 1.07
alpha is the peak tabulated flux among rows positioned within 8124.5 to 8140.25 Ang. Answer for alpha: 9.925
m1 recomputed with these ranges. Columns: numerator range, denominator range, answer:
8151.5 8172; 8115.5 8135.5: 1.05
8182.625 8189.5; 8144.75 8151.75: 1.01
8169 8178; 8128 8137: 1.08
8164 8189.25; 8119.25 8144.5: 1.04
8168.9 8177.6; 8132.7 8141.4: 1.06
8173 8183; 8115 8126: 1.01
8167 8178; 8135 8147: 1.05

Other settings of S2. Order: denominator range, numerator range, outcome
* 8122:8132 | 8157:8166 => 1.05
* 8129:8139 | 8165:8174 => 1.08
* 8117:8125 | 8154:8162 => 1.06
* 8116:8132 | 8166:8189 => 1.03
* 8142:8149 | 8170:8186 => 1.02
